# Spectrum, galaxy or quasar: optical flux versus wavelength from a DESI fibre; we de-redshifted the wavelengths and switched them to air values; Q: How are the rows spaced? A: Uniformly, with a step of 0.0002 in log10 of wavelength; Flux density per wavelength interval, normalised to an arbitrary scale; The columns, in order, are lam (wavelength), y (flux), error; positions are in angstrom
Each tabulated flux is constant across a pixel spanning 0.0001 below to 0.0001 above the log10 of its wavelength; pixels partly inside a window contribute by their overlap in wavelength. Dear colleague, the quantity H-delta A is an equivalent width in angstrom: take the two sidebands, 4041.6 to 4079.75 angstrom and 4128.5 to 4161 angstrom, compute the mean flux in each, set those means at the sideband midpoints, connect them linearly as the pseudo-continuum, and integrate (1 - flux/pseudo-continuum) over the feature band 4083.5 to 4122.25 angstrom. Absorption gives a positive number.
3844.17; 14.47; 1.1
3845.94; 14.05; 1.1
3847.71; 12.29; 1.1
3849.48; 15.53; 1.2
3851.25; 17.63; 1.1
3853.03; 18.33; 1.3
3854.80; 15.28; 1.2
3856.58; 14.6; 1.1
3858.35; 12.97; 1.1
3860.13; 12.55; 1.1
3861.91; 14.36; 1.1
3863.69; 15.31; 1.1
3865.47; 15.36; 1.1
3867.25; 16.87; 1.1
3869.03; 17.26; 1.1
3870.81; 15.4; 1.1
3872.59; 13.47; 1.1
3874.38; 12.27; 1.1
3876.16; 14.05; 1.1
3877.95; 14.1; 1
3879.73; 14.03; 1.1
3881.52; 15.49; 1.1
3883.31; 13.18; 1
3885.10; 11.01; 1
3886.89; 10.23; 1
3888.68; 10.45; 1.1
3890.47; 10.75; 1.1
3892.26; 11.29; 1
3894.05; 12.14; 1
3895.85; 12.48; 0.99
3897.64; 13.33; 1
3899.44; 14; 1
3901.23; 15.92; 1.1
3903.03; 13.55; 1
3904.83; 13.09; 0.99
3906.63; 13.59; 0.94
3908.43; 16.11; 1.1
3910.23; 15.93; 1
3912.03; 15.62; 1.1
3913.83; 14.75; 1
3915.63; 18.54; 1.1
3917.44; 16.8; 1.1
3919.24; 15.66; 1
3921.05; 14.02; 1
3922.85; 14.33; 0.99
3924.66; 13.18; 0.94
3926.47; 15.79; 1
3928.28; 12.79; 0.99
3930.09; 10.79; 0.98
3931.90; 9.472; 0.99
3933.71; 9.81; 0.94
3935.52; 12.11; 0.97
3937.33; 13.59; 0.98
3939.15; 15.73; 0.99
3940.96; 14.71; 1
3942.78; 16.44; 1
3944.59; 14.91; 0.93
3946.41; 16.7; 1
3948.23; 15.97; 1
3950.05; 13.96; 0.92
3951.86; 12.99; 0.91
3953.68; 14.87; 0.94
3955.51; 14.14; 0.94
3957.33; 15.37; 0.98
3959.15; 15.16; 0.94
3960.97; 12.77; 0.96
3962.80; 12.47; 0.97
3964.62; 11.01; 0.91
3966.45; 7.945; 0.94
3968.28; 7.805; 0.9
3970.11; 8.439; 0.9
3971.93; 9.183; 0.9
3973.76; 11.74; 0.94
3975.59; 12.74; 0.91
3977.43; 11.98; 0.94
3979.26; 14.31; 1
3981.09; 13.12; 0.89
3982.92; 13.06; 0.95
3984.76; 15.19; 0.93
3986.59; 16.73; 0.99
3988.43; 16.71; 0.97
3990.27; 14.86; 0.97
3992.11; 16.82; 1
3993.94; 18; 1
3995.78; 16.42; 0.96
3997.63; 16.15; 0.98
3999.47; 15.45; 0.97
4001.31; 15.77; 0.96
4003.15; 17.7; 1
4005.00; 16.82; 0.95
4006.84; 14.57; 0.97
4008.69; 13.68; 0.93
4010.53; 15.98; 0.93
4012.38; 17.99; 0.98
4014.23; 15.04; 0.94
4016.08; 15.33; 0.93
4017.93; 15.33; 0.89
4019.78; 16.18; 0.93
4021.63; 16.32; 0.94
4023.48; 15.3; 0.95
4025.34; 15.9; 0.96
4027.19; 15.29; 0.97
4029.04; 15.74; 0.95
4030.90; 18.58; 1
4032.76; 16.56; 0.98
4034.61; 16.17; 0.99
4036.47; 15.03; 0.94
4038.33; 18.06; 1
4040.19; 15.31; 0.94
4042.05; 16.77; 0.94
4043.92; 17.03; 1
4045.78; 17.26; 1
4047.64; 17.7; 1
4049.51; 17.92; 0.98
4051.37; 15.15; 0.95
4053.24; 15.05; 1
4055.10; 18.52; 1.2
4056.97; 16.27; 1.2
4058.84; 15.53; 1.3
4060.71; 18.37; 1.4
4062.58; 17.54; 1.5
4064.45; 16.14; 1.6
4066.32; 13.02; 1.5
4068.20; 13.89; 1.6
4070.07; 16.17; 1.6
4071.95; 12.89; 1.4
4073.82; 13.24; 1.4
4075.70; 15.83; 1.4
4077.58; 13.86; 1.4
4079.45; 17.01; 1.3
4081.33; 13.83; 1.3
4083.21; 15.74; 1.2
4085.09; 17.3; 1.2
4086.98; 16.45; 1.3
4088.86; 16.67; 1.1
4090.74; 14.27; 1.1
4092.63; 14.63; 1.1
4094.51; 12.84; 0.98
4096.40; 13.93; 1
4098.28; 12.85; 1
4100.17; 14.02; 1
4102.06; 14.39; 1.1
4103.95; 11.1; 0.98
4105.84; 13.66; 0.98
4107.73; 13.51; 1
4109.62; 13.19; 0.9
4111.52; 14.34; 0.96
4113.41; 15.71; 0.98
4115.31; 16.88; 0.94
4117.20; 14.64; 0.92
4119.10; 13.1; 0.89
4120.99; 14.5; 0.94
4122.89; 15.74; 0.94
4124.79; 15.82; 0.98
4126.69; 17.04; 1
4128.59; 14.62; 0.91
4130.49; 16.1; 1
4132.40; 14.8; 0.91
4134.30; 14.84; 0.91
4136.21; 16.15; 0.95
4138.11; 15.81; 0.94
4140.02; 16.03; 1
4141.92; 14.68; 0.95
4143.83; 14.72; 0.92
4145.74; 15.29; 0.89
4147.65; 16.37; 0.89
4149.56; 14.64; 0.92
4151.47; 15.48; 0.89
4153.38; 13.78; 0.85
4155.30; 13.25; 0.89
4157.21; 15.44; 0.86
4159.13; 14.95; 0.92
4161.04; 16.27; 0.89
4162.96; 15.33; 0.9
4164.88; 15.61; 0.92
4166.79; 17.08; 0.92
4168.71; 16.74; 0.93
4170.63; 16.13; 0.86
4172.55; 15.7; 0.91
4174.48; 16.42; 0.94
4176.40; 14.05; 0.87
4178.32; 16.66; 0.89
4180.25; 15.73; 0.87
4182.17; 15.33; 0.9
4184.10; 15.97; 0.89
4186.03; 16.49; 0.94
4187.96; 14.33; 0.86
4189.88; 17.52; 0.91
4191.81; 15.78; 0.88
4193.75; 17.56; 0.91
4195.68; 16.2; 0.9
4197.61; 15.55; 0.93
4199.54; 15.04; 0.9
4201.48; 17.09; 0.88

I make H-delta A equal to 2.8 angstrom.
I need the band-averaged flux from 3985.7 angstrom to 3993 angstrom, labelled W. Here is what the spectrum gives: 16.3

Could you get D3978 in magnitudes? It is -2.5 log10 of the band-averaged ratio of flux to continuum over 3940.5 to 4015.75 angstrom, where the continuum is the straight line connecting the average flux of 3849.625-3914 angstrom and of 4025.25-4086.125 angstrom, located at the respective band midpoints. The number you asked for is 0.06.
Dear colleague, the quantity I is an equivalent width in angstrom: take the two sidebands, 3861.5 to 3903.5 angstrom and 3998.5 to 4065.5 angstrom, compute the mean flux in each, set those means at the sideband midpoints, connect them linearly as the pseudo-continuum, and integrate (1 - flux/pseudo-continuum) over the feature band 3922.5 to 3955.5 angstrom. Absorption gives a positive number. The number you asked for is 1.89 angstrom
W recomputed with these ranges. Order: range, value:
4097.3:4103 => 13.8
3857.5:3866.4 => 14.1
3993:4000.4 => 16.5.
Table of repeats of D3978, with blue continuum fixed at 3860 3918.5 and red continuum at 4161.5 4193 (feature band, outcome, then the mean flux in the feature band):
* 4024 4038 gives -0.087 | 16.2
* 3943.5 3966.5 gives 0.041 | 14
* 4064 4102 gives 0.045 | 14.7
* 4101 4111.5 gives 0.167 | 13.3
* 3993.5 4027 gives -0.077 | 15.9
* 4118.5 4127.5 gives 0.020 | 15.3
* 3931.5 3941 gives 0.148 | 12.5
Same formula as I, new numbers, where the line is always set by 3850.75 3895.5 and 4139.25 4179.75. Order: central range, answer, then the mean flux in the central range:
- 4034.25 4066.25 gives -3.8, 16.6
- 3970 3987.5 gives 2.0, 12.9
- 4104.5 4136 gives 0.7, 14.9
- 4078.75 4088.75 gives -0.7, 16.1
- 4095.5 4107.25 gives 1.4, 13.3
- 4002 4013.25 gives -1.1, 16.1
